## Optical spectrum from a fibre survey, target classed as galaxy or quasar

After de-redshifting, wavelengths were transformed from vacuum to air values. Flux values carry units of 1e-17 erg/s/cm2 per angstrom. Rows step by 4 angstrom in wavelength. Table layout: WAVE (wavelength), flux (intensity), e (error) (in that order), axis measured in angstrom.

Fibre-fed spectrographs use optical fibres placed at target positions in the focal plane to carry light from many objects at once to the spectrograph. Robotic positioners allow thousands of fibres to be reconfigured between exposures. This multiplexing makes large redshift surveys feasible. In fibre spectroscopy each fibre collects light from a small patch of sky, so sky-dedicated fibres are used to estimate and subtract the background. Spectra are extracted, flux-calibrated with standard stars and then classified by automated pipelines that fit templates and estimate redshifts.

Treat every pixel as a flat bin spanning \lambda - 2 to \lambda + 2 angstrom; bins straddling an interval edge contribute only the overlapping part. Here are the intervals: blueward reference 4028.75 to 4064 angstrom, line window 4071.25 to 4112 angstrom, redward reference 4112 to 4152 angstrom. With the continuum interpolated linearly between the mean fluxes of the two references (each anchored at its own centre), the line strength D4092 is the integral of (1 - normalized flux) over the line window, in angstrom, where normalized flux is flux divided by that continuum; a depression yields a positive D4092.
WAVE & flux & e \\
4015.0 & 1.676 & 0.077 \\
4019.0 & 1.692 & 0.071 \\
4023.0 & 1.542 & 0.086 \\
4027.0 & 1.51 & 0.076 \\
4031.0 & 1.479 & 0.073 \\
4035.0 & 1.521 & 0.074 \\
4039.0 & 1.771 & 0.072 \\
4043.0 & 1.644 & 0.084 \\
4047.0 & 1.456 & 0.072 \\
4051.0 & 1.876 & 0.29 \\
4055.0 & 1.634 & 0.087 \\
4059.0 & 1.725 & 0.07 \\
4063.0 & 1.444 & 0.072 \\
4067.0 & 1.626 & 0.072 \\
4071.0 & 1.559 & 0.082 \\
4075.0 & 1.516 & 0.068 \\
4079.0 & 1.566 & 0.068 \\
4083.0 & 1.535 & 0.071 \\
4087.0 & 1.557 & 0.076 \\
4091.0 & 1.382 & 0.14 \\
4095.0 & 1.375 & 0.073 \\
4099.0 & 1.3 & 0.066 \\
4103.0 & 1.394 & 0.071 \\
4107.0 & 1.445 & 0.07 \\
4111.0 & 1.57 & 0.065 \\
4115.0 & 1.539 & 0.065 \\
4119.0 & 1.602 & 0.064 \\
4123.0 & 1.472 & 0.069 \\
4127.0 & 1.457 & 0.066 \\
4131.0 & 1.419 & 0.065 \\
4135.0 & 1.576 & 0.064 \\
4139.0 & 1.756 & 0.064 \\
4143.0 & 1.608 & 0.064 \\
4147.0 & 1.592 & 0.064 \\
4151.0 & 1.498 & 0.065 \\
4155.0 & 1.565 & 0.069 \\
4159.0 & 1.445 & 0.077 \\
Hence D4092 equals 3.1 angstrom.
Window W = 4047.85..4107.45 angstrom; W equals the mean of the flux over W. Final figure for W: 1.53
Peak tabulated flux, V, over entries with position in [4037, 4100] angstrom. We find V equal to 1.876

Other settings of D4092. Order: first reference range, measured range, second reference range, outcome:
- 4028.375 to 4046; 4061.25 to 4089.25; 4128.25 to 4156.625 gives 0.73 angstrom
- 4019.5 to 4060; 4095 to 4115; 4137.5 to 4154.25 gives 2.19 angstrom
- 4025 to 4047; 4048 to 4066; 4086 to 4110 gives -1.63 angstrom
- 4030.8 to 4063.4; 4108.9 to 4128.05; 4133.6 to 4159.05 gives 0.83 angstrom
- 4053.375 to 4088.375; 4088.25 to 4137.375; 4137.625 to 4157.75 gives 3.71 angstrom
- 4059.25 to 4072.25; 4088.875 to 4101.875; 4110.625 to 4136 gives 1.54 angstrom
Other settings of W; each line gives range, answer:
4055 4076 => 1.58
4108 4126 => 1.54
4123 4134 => 1.46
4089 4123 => 1.45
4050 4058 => 1.74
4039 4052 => 1.66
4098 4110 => 1.4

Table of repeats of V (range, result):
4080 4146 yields 1.756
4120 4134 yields 1.472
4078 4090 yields 1.566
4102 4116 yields 1.57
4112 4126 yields 1.602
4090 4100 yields 1.382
